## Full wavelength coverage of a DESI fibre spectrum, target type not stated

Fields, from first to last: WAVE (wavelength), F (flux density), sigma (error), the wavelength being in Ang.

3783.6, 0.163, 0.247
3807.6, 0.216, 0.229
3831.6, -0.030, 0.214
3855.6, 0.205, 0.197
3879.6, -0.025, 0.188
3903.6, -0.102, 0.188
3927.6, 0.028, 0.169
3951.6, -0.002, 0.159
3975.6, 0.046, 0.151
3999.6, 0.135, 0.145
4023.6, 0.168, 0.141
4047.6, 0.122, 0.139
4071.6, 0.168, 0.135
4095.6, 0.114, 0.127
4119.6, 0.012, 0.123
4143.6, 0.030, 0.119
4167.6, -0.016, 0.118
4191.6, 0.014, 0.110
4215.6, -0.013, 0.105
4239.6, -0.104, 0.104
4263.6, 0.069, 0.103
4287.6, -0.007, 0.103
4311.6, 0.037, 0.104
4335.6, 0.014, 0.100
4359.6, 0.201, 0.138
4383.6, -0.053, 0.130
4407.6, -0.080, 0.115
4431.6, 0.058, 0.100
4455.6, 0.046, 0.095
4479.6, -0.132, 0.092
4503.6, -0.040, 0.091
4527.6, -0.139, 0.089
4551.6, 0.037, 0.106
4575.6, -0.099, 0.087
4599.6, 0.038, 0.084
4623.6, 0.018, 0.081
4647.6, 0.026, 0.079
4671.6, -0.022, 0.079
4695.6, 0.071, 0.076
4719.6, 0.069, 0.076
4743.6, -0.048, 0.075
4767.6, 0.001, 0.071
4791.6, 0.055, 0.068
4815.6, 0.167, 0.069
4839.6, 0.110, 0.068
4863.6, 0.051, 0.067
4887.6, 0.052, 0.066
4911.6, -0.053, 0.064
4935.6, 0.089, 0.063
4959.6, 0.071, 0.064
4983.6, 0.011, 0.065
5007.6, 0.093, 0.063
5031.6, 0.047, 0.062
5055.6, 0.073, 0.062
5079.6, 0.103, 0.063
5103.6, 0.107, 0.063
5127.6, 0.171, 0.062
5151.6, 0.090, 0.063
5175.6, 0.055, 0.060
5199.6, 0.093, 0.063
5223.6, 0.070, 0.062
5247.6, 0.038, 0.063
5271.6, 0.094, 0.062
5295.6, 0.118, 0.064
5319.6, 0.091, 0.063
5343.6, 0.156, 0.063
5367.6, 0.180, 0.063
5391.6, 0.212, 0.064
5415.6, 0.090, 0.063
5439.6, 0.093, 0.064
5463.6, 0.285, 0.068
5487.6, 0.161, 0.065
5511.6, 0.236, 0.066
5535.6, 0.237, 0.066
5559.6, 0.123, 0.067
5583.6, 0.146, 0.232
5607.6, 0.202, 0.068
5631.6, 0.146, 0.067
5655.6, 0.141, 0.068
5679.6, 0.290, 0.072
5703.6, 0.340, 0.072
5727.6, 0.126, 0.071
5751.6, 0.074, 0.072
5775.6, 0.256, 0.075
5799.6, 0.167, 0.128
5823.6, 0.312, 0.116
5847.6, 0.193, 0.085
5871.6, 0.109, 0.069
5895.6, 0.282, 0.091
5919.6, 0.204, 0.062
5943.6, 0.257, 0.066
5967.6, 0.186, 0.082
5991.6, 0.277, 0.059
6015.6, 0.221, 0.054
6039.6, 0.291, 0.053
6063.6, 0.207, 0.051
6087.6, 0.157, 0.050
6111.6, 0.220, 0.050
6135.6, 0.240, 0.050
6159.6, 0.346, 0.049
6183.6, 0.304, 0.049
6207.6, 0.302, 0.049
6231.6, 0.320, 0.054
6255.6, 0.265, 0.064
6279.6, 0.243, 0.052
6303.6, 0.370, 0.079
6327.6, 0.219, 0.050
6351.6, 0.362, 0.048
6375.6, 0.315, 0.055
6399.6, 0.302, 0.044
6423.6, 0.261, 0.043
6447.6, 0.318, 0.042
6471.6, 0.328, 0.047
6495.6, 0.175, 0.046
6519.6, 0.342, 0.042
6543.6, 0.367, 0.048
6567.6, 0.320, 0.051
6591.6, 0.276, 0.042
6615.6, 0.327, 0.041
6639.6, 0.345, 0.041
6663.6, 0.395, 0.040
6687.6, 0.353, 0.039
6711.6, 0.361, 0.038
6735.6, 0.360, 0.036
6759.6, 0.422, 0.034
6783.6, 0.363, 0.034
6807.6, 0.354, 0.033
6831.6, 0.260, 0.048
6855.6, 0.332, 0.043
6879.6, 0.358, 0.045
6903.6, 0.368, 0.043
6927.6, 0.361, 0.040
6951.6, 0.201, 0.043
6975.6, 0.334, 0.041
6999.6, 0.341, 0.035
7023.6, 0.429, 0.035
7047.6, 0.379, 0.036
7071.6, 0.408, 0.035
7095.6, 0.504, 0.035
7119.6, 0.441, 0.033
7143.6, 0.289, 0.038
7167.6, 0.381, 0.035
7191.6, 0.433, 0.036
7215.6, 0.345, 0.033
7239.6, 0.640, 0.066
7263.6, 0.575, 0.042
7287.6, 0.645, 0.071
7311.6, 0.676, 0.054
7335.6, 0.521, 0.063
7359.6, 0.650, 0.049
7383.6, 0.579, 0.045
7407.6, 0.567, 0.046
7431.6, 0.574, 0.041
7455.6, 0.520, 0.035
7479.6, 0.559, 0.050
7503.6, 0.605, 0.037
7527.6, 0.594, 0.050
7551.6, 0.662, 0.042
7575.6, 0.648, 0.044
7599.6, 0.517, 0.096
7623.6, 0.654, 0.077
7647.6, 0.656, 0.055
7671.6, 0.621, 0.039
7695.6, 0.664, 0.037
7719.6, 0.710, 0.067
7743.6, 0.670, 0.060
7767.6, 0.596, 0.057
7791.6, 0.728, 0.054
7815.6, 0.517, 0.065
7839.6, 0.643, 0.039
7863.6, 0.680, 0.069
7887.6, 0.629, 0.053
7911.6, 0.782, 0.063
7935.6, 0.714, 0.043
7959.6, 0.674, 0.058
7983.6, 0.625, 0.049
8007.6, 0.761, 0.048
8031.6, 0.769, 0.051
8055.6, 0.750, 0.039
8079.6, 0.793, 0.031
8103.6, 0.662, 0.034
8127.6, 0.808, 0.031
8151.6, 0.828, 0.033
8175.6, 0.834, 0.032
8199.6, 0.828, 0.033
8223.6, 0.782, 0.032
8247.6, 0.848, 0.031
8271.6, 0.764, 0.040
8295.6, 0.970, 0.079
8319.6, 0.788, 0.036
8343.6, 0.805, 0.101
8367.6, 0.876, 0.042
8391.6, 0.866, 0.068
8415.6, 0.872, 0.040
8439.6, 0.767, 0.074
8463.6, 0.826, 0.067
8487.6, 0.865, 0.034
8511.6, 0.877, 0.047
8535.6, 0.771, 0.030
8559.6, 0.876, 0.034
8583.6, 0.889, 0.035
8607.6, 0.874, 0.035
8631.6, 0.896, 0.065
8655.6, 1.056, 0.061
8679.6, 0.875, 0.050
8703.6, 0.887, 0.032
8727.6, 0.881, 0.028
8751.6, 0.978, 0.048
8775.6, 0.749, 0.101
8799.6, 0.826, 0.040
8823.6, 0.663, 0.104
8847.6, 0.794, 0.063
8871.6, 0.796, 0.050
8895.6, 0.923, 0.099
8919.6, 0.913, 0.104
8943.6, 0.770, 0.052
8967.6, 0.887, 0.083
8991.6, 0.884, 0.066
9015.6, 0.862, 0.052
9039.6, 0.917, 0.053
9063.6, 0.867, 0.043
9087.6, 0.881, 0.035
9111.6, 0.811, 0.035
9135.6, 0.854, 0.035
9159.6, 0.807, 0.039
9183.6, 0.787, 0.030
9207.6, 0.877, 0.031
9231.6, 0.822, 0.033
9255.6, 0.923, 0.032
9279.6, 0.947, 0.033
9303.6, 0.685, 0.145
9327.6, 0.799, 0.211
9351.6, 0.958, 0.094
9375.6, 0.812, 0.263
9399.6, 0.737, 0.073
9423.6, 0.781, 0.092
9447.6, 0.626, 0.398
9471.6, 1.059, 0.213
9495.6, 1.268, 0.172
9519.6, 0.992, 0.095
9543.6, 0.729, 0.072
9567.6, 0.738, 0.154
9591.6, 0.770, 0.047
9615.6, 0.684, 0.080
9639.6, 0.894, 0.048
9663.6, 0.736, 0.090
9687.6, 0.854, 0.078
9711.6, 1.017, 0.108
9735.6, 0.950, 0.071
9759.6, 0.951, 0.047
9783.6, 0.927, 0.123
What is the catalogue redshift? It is 0.82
